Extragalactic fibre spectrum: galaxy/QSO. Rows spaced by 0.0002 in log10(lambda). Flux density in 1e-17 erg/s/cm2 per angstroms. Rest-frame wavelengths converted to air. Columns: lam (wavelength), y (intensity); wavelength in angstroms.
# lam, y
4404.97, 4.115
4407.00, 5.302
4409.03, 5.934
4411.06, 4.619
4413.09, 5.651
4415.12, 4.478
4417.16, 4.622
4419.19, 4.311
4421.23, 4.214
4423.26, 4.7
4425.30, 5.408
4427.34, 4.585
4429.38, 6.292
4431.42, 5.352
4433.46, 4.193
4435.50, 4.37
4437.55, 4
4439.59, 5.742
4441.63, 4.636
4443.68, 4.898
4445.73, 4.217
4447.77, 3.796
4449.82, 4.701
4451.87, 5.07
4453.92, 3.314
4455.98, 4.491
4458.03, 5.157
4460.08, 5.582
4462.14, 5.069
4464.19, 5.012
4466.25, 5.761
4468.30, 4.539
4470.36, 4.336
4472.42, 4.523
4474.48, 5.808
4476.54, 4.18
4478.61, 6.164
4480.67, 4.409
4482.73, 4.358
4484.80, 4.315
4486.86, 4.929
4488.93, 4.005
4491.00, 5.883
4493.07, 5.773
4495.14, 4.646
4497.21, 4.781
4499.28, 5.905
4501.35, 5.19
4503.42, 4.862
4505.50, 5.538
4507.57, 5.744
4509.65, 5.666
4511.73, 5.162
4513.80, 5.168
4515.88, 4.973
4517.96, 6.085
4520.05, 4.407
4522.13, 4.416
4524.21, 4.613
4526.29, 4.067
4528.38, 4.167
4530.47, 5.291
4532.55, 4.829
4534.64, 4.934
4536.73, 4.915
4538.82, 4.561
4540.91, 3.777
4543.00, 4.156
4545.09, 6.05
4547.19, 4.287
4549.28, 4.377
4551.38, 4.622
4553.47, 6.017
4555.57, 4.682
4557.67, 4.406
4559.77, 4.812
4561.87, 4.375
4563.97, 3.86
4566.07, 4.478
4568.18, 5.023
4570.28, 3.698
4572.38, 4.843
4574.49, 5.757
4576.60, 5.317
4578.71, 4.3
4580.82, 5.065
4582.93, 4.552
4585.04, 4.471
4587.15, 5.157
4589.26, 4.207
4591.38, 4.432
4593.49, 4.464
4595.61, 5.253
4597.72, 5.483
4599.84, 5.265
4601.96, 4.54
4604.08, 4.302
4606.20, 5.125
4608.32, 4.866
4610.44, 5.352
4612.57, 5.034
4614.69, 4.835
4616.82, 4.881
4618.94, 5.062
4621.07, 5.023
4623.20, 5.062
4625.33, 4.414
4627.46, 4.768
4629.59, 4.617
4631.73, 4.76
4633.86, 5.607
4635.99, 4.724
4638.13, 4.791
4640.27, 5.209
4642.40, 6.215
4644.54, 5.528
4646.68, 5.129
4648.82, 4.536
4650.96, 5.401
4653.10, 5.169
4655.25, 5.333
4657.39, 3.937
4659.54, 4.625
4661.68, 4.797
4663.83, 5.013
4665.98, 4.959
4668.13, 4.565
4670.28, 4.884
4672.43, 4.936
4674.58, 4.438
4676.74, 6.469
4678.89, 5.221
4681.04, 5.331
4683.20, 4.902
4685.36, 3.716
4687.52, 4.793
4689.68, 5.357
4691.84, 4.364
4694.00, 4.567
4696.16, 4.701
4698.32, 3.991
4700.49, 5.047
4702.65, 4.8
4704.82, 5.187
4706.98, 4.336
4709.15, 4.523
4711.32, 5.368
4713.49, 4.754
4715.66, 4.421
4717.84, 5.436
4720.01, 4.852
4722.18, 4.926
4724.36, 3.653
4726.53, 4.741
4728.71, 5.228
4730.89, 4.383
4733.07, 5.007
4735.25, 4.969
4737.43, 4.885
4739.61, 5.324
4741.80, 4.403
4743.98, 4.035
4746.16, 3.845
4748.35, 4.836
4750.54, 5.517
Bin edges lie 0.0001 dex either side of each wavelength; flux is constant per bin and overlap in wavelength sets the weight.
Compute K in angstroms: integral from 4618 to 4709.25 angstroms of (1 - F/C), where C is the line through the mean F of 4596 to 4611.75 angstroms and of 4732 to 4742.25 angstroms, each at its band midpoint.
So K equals 1.3 angstroms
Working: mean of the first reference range 5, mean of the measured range 4.91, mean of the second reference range 4.95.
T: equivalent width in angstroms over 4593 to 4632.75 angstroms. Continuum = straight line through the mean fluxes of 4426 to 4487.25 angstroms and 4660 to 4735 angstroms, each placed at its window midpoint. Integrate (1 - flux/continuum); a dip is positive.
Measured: -0.82 angstroms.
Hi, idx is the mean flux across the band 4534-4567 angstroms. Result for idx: 4.64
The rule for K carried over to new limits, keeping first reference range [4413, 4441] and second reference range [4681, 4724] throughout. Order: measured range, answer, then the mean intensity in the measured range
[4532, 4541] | 0.2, 4.68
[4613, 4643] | -1.4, 4.98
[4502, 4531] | -1.3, 5.01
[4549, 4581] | 0.4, 4.73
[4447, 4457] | 1.1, 4.28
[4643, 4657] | -1.2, 5.16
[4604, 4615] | -0.5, 4.98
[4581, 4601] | -0.2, 4.82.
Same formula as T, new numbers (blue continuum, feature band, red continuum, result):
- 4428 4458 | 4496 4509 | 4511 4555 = -1.6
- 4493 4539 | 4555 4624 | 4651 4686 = 2.6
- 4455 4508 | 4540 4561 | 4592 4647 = 1.2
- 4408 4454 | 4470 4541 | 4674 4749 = -2.6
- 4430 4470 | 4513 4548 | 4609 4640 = 0.6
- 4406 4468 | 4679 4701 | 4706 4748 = 0.1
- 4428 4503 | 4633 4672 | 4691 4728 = -2.3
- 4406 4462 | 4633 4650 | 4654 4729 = -1.5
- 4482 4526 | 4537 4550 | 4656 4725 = 1.1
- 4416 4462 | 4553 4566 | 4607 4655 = 0.8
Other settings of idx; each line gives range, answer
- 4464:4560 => 4.92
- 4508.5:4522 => 5.19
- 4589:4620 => 4.89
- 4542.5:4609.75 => 4.77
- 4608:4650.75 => 5.03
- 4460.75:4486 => 4.88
